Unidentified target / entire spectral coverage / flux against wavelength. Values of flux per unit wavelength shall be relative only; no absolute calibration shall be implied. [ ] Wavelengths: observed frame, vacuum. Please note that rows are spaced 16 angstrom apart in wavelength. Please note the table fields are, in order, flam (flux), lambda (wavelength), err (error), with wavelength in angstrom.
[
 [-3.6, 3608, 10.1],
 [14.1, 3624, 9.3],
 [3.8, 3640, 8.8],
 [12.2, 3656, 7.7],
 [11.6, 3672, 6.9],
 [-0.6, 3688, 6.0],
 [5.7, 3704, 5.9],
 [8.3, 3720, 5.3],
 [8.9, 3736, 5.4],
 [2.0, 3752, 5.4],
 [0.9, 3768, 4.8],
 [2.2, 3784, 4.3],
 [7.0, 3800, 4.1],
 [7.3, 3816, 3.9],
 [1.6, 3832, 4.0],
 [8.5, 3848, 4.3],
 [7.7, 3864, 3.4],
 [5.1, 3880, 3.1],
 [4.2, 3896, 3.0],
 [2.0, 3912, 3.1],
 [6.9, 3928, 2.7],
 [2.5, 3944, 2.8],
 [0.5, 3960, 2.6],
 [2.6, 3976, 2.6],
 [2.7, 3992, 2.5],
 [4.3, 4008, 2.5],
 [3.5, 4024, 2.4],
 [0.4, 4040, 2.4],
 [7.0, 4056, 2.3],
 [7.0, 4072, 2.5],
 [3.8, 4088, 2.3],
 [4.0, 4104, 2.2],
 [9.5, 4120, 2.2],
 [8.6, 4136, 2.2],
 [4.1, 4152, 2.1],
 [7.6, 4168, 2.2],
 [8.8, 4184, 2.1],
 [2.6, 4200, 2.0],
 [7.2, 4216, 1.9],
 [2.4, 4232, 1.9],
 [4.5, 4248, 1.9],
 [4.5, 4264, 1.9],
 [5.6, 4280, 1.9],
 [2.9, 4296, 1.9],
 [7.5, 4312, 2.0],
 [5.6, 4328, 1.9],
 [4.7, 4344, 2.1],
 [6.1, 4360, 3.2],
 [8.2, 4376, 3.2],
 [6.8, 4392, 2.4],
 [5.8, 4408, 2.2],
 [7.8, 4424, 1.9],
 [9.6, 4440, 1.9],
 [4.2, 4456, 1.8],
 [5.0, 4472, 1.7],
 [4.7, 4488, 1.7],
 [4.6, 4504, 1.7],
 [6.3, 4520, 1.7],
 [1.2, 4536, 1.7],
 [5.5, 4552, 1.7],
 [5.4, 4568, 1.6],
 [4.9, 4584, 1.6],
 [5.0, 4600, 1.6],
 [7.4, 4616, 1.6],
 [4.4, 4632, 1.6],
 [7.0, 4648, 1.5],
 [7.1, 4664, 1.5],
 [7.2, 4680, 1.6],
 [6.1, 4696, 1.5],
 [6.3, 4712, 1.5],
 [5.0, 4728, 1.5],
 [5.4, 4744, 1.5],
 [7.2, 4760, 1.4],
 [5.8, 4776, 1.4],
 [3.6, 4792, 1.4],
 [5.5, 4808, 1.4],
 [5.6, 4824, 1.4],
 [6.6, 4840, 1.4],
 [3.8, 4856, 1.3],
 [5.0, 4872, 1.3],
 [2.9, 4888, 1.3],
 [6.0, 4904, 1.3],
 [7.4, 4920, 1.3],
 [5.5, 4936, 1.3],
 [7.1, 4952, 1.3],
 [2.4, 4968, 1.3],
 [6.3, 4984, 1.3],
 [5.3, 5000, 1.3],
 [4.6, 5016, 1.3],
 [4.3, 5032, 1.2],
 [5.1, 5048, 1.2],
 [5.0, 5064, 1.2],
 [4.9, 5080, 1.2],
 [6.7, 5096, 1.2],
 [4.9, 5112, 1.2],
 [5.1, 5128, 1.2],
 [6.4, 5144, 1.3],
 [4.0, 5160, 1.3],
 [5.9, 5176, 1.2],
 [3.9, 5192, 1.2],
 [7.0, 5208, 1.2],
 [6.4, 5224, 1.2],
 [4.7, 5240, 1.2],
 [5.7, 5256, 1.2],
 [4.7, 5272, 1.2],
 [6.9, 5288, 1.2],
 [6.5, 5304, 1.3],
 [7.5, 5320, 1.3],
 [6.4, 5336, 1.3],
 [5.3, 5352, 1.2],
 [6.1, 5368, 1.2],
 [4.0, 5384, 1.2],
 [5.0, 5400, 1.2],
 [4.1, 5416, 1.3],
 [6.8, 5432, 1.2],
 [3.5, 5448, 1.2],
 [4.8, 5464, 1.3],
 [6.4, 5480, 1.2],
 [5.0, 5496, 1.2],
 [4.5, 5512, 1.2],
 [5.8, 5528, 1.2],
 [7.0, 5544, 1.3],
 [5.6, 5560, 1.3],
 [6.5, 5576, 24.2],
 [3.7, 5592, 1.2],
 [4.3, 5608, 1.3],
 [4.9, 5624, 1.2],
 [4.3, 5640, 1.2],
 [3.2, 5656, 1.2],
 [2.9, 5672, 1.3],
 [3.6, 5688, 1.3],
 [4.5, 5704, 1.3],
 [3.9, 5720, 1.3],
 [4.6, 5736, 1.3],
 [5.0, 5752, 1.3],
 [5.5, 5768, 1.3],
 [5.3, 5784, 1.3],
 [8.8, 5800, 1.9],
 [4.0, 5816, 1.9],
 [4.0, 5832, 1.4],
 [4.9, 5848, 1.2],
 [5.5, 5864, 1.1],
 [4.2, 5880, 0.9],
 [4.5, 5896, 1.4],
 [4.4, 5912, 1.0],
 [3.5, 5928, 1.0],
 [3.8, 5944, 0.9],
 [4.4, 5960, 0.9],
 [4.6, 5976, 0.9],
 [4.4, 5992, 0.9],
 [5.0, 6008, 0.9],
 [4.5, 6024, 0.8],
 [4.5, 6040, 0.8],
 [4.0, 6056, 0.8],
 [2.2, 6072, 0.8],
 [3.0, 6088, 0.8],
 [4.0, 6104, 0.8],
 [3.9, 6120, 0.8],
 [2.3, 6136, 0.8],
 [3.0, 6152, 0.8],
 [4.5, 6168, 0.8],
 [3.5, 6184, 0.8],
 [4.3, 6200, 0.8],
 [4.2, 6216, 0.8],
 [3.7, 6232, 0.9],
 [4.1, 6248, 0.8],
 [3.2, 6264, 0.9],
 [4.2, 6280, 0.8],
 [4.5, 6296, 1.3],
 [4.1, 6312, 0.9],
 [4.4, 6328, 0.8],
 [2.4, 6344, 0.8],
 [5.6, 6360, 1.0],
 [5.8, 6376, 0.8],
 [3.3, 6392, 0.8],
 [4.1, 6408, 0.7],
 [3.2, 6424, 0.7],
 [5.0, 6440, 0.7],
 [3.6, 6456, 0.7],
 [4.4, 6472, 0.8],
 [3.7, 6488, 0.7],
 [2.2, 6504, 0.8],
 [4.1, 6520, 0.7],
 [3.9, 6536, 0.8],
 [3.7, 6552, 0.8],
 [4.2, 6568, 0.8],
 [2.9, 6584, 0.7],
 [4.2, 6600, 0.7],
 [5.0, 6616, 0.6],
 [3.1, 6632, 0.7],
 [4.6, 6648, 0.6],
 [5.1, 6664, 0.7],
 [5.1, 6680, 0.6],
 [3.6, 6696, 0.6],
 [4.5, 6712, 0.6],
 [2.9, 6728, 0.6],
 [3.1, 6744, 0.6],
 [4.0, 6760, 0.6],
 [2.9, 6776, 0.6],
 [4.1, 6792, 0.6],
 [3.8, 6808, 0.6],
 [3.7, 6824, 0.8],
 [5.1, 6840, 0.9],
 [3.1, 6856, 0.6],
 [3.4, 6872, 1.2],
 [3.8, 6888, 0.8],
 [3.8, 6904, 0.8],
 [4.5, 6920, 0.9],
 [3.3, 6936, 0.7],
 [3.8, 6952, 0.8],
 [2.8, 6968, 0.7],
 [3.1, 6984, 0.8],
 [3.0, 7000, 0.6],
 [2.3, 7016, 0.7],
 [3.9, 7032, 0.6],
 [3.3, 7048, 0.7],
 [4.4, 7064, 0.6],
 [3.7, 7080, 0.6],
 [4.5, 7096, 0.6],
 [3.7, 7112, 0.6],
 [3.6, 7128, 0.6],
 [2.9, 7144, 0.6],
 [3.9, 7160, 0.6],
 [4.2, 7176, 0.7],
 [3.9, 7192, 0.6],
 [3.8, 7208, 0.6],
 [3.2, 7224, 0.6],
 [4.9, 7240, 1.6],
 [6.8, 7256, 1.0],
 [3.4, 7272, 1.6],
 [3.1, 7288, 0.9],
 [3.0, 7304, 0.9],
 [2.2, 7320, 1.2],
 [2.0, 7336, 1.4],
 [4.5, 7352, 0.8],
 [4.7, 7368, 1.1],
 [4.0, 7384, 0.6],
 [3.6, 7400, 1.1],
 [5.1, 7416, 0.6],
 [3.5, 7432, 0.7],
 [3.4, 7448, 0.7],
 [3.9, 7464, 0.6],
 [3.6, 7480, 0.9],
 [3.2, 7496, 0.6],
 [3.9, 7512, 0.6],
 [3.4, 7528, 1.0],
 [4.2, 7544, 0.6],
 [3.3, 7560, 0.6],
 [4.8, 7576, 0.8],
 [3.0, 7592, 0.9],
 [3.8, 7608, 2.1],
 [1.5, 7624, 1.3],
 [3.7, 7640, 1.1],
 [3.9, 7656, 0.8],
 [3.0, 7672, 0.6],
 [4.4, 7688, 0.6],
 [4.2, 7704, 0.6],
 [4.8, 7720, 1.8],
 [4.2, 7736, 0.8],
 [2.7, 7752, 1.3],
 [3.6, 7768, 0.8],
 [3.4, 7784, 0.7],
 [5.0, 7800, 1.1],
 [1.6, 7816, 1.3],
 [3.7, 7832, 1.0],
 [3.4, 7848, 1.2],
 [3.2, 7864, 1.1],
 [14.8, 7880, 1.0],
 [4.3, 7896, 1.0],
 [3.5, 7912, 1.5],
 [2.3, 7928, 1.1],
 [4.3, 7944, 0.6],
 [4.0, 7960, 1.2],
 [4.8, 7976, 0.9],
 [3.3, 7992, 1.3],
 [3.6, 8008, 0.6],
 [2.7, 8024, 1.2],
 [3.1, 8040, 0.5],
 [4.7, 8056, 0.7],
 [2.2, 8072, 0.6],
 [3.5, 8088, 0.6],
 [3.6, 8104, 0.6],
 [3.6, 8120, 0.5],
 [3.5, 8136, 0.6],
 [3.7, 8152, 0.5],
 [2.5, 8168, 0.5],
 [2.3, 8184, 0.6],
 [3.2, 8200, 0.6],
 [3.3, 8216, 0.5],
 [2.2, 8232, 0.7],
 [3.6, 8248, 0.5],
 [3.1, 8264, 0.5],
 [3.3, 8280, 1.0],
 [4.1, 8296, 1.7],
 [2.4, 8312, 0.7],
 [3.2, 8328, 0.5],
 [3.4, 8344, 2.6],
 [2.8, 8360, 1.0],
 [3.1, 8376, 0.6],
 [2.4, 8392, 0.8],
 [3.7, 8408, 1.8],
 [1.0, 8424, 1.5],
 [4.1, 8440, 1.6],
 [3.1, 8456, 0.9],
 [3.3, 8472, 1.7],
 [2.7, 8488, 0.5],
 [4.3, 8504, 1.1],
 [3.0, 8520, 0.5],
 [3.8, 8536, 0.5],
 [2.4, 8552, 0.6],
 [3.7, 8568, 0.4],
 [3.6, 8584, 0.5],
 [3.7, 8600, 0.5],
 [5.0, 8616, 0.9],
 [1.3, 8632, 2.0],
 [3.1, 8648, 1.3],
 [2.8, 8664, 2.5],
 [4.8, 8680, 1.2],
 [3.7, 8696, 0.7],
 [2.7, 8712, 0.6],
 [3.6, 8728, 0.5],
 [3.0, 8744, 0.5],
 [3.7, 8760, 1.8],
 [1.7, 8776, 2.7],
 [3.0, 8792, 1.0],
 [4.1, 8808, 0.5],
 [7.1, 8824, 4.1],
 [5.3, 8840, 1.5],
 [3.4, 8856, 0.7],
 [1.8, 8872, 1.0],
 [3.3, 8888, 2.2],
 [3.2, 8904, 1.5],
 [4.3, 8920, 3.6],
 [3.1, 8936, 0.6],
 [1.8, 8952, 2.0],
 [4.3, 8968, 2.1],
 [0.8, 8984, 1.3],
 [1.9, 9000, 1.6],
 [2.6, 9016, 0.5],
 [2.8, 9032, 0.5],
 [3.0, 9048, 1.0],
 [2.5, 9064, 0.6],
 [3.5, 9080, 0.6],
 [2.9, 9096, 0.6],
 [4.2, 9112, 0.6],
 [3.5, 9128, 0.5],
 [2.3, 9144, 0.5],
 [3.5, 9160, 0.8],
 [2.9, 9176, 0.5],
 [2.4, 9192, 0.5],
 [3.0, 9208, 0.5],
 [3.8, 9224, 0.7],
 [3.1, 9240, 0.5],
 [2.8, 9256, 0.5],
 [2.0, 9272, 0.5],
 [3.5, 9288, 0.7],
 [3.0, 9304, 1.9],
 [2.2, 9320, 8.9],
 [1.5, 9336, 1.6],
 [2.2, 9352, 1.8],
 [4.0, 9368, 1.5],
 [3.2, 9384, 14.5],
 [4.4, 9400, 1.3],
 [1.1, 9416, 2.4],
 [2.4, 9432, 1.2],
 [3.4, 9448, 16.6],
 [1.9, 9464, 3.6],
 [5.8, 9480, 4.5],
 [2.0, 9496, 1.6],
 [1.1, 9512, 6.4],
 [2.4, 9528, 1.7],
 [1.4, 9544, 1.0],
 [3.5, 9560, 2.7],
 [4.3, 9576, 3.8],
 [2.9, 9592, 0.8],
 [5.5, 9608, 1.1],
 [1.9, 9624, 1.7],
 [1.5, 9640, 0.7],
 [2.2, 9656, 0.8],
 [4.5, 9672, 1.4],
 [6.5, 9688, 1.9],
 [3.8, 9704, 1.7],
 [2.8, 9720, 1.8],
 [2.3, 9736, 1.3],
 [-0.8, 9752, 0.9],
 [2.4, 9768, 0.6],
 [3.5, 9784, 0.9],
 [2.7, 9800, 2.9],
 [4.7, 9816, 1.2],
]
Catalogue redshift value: 0.57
